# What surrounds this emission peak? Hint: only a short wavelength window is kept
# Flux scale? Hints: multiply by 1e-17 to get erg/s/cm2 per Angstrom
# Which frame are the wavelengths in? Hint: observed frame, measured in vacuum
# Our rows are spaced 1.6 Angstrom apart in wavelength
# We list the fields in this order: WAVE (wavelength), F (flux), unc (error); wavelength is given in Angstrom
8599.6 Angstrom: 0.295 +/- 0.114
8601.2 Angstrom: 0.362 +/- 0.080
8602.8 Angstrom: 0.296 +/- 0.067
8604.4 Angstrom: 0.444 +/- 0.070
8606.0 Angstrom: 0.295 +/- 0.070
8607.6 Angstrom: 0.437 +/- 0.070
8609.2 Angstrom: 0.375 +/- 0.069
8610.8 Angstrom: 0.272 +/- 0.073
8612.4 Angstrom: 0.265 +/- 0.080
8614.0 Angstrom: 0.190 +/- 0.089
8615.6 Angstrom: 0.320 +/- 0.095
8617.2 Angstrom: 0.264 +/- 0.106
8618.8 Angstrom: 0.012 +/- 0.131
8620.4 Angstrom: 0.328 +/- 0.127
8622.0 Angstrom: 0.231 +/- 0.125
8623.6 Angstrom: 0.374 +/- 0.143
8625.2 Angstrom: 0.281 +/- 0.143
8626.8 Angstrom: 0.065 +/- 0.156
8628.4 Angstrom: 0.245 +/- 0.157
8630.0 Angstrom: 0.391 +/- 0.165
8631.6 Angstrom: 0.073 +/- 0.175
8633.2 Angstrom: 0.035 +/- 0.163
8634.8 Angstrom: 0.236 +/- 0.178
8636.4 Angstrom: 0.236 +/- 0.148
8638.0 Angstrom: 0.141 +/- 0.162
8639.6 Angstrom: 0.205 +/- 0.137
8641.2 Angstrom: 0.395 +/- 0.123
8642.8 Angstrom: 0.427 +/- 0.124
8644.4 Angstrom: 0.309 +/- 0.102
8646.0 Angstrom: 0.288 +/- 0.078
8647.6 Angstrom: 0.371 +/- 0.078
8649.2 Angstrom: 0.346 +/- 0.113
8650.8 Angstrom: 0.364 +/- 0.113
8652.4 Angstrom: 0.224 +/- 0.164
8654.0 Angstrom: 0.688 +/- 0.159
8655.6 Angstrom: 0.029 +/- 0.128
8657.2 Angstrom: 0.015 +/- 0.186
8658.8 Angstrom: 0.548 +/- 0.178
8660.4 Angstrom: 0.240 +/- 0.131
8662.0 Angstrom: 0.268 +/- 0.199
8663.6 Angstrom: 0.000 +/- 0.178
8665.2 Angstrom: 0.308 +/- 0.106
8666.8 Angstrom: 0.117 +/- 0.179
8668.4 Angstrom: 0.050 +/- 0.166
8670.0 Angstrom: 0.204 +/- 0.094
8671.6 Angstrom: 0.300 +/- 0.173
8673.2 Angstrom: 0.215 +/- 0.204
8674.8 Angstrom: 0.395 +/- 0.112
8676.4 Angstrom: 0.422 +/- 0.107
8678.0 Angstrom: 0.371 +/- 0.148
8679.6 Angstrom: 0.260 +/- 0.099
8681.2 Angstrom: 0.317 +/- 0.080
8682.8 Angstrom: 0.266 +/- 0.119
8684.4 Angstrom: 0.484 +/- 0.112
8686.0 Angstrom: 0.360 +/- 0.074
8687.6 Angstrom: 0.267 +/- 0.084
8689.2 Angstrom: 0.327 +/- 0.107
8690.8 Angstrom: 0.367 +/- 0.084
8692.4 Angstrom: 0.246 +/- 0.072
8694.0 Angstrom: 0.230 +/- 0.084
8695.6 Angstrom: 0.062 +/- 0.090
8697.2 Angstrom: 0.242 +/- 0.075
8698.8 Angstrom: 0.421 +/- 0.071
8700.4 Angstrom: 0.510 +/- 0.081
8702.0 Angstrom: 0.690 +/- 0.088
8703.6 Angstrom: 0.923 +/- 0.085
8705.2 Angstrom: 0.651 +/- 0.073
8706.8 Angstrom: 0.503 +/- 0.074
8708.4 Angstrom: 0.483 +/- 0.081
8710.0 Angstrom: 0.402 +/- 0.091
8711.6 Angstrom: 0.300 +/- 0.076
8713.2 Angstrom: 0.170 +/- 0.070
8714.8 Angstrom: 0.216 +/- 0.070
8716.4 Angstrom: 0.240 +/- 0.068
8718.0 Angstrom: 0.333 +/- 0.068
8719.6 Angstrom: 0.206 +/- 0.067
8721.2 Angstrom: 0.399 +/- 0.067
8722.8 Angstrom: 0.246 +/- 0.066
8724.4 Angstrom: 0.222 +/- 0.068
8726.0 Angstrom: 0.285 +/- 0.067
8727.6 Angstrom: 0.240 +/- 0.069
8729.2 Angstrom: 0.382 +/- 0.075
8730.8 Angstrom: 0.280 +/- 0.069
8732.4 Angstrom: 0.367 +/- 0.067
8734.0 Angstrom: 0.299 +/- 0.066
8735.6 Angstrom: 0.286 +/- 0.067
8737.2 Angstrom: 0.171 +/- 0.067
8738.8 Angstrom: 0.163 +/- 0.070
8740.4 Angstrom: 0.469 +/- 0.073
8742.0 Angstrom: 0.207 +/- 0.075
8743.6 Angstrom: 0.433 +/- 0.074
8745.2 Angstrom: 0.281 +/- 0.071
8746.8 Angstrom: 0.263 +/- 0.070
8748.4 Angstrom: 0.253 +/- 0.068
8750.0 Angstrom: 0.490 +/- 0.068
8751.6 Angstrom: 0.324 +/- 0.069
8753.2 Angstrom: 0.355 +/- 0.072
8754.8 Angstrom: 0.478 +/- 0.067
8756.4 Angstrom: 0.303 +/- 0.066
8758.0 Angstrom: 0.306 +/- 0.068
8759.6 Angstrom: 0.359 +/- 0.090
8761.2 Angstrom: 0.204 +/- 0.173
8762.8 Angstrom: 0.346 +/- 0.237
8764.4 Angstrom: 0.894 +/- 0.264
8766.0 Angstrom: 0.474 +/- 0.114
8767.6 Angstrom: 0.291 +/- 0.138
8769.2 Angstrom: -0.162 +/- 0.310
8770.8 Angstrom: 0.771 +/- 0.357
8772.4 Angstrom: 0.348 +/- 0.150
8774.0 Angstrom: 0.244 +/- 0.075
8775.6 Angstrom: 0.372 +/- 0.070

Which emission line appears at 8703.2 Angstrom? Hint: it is H-gamma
